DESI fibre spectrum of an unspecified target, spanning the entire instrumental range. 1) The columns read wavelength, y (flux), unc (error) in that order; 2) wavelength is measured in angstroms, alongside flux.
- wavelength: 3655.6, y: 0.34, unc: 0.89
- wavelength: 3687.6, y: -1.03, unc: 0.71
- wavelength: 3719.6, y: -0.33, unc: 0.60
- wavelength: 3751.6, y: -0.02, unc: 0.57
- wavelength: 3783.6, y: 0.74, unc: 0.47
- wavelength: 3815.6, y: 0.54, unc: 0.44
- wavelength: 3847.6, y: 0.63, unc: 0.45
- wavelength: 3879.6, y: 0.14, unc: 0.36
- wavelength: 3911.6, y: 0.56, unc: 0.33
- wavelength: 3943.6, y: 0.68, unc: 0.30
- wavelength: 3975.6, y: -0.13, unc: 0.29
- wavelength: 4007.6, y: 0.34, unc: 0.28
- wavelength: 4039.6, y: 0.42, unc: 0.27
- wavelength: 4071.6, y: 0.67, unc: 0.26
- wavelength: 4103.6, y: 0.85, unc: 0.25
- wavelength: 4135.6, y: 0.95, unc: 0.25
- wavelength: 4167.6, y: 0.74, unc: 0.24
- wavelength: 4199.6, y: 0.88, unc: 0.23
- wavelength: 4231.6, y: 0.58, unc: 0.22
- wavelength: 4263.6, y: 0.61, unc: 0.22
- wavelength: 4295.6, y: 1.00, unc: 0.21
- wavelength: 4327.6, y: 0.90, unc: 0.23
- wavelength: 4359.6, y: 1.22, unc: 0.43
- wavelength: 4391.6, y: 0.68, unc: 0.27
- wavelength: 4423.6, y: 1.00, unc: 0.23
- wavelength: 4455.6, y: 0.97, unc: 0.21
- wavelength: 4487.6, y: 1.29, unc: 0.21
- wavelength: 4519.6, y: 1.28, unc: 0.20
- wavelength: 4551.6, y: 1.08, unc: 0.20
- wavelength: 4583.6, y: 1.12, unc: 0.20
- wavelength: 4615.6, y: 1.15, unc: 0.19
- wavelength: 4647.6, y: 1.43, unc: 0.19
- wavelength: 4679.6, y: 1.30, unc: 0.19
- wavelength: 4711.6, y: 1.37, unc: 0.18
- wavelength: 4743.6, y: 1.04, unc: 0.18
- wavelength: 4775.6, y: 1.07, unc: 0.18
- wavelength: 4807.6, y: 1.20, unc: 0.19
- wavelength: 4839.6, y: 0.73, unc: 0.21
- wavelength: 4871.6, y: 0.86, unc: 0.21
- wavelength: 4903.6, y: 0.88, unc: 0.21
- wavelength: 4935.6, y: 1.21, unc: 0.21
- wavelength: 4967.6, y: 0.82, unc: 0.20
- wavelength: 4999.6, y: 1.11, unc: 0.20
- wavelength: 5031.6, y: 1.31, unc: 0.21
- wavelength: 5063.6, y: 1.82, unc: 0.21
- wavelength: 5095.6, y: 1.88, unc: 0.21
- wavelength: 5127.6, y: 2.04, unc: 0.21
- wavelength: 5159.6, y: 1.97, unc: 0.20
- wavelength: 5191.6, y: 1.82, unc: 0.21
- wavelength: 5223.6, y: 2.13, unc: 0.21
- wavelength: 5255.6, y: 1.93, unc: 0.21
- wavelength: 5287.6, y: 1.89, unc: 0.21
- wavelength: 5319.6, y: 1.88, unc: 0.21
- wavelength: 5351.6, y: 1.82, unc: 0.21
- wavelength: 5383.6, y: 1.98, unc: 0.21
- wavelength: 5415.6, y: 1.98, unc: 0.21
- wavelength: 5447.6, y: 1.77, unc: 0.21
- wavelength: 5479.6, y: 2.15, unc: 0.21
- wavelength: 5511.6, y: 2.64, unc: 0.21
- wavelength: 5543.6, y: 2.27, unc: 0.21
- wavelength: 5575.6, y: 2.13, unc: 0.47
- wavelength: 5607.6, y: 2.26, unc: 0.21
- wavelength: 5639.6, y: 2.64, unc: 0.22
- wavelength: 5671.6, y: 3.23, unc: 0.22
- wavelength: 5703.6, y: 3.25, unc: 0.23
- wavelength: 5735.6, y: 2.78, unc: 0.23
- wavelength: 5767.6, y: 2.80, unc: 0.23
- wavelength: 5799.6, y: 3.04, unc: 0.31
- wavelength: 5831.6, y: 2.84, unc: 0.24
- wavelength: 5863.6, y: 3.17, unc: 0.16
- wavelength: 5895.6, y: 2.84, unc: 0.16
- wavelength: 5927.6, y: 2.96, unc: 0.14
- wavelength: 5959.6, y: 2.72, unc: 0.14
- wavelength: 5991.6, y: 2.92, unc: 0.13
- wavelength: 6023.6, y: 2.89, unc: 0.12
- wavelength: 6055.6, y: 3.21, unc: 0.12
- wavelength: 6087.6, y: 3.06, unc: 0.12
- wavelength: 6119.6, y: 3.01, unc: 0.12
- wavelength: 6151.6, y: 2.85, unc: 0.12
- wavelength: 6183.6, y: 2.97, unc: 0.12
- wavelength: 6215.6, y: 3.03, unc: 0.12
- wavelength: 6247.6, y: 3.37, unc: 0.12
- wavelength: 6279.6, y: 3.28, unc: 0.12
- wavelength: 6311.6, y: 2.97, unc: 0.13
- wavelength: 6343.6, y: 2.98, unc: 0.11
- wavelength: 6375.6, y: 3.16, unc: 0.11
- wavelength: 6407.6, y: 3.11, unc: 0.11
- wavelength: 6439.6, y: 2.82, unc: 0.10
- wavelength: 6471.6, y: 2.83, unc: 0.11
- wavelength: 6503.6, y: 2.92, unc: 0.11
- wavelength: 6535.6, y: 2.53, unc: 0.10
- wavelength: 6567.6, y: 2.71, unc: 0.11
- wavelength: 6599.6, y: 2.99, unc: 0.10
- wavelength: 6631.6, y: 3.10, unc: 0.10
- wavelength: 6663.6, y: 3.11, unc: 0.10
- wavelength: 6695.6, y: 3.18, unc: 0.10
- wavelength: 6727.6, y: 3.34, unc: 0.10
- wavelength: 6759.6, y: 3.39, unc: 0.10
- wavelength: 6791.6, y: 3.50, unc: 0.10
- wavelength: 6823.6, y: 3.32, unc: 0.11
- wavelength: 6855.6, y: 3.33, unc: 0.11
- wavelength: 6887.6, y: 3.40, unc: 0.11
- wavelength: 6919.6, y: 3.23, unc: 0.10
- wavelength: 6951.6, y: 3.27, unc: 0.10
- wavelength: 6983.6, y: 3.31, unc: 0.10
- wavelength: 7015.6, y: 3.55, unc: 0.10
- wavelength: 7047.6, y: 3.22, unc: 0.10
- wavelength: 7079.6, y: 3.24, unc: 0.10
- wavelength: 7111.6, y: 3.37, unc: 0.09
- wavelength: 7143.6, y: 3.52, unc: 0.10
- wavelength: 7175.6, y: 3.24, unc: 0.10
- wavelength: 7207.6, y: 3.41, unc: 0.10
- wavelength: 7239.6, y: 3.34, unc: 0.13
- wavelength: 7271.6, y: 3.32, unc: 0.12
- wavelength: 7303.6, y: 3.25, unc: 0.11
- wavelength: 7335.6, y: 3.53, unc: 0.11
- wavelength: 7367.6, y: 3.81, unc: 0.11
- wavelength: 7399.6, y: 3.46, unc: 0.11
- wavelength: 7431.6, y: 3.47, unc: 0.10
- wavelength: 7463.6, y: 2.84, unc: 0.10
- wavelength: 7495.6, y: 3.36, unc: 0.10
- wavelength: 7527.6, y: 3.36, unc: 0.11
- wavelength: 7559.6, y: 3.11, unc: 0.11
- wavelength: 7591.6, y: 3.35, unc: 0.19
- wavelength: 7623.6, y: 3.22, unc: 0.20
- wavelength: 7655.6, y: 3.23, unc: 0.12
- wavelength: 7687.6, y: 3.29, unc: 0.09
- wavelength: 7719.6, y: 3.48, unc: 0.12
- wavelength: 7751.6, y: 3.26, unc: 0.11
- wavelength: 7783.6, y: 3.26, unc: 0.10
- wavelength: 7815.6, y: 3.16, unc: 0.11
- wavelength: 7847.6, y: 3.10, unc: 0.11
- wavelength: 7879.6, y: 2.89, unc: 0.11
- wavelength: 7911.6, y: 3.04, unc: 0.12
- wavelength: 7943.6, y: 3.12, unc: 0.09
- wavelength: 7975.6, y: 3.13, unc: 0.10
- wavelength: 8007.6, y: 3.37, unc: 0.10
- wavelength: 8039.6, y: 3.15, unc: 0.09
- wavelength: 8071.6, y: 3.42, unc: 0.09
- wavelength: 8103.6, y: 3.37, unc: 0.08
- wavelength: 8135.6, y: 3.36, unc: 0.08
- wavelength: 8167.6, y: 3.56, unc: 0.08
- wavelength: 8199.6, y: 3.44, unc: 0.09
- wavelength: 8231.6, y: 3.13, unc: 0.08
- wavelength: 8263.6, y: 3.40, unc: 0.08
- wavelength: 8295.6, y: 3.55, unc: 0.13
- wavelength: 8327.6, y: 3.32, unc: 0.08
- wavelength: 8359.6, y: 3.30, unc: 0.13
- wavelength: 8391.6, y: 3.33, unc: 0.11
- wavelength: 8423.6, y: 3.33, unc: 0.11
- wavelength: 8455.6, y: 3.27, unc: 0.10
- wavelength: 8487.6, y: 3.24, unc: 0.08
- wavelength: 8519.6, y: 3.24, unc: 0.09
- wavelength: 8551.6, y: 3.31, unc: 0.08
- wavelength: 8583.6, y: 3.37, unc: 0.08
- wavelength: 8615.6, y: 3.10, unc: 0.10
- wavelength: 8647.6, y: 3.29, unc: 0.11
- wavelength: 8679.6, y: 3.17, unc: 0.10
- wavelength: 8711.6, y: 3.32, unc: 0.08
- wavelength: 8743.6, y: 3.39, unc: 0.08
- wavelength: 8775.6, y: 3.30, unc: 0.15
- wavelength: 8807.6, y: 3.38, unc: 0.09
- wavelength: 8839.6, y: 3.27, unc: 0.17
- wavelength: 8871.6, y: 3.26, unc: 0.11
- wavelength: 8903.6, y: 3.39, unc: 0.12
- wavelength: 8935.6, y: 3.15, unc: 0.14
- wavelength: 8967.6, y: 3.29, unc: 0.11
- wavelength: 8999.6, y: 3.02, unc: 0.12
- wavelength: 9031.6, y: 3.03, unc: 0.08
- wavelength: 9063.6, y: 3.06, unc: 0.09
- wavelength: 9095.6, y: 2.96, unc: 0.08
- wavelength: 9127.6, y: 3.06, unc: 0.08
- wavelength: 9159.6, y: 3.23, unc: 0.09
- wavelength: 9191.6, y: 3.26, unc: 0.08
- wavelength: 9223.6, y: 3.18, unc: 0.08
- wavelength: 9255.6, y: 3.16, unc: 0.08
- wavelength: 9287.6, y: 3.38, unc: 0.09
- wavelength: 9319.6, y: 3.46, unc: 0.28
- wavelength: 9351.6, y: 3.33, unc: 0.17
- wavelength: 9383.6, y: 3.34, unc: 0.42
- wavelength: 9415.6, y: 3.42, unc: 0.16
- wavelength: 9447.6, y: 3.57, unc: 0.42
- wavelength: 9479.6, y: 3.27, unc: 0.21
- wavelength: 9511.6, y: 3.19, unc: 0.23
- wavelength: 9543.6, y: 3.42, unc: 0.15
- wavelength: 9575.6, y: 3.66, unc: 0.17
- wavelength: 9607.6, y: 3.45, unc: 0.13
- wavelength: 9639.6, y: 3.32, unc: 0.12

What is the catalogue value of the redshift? 0.265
